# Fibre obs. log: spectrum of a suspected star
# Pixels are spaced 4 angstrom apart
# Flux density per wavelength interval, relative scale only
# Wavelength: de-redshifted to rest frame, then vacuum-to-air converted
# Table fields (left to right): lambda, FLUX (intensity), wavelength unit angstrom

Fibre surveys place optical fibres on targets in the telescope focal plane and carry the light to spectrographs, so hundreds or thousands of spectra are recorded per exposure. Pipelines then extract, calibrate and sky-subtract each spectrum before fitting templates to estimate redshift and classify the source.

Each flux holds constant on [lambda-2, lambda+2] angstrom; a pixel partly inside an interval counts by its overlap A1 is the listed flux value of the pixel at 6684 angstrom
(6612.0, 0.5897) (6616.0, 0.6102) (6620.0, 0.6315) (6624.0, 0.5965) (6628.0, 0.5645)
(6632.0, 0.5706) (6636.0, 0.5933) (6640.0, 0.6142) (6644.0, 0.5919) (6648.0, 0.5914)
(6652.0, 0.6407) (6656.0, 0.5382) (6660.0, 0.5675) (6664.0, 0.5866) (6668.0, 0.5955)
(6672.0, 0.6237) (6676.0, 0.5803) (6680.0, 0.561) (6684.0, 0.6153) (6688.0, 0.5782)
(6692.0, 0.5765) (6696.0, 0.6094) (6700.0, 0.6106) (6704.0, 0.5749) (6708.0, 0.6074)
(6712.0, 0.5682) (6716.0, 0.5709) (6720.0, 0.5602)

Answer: 0.6153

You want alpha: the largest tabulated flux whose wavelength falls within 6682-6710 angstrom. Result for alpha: 0.6153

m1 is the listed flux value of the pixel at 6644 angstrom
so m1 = 0.5919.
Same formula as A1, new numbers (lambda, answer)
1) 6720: 0.5602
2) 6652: 0.6407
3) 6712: 0.5682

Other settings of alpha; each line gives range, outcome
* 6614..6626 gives 0.6315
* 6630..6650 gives 0.6142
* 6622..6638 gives 0.5965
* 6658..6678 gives 0.6237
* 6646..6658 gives 0.6407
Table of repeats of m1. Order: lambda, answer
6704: 0.5749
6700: 0.6106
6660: 0.5675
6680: 0.561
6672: 0.6237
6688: 0.5782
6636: 0.5933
